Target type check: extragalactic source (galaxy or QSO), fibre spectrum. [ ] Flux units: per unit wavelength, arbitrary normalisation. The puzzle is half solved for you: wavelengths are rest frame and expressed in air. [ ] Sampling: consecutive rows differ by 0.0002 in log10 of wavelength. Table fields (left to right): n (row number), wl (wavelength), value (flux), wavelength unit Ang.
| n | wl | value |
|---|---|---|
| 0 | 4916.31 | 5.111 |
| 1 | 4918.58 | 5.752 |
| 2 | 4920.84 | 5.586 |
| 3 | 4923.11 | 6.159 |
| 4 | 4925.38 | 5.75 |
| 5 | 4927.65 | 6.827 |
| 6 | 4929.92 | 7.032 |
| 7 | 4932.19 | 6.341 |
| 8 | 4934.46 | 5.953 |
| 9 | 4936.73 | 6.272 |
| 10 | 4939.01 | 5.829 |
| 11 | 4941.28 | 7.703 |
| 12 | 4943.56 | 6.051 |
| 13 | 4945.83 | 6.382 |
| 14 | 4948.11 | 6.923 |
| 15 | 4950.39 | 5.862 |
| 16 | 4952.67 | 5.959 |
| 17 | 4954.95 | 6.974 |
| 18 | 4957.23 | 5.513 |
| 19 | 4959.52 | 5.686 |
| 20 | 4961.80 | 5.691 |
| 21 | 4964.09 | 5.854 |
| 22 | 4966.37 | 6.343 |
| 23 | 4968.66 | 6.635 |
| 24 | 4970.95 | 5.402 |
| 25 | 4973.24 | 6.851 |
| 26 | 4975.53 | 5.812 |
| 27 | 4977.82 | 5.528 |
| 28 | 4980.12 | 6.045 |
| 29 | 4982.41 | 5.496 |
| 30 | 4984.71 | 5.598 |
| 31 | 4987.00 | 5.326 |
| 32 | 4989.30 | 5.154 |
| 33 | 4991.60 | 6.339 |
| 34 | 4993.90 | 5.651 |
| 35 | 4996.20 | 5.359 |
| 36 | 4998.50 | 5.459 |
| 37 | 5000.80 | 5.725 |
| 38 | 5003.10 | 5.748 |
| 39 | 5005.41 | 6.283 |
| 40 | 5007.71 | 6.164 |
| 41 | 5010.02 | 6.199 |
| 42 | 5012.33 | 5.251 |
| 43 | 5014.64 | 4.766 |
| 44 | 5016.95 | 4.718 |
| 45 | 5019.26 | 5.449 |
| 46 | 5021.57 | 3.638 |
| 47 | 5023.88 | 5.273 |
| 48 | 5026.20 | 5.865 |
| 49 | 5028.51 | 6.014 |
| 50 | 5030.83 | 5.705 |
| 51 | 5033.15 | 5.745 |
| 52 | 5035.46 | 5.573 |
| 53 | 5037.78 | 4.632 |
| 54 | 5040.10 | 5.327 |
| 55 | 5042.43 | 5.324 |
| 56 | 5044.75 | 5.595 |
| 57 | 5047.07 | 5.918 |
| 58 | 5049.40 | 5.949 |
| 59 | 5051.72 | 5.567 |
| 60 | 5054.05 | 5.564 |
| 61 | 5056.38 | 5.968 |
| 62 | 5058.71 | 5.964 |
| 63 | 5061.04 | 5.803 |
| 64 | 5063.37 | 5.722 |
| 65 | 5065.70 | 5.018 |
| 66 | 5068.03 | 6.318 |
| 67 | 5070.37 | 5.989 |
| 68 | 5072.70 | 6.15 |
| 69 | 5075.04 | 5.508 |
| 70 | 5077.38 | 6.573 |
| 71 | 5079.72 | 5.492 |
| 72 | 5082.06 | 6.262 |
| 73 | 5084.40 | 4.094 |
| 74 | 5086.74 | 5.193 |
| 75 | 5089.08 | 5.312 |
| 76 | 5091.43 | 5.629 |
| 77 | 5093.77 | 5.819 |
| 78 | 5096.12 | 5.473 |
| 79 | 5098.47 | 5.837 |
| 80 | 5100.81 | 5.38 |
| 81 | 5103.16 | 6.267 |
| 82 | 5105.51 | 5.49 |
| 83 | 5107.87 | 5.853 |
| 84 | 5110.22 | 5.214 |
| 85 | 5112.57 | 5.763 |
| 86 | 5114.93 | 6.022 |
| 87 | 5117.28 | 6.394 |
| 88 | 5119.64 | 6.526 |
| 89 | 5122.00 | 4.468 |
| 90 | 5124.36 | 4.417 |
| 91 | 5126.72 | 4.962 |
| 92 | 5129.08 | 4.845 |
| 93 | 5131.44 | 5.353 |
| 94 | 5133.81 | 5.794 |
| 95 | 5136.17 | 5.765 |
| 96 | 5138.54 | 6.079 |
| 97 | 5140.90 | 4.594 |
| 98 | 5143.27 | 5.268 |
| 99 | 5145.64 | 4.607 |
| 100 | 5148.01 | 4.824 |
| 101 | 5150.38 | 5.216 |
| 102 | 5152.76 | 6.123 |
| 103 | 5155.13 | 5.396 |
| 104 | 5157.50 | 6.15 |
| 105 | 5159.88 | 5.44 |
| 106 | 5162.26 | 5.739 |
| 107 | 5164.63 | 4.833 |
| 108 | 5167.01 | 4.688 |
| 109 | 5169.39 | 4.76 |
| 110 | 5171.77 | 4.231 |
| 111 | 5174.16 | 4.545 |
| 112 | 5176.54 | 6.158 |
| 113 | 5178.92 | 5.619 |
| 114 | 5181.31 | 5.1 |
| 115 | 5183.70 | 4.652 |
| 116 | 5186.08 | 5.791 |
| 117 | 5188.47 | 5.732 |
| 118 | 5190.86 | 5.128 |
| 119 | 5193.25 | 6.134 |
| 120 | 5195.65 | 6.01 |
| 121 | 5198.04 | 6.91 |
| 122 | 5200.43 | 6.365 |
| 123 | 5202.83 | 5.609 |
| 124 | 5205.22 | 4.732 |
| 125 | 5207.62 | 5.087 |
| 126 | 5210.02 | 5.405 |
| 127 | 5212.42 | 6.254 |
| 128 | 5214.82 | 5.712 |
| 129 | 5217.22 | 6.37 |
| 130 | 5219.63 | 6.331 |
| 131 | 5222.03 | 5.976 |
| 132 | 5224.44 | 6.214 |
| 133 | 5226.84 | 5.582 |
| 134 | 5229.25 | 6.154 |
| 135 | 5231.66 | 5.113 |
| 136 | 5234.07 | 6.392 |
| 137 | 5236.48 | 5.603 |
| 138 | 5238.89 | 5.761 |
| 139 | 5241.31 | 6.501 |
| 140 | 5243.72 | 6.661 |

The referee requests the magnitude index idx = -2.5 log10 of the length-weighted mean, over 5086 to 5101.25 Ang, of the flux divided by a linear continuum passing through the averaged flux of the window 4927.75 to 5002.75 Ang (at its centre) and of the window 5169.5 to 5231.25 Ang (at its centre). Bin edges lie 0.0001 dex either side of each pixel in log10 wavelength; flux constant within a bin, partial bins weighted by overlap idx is 0.05 mag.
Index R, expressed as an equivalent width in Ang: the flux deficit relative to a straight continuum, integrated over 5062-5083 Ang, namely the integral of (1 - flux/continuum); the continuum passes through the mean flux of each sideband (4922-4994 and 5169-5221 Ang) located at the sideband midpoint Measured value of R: -0.1 Ang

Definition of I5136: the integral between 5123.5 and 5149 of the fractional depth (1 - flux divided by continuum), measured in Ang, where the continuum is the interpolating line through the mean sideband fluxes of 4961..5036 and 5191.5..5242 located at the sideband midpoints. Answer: 2.9 Ang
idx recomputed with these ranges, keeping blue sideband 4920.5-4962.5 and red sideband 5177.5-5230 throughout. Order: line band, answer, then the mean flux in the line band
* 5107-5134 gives 0.090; 5.45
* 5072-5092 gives 0.081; 5.56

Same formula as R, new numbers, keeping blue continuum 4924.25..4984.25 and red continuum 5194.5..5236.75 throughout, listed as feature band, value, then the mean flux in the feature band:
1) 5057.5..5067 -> 0.65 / 5.64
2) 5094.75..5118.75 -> 0.90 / 5.78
